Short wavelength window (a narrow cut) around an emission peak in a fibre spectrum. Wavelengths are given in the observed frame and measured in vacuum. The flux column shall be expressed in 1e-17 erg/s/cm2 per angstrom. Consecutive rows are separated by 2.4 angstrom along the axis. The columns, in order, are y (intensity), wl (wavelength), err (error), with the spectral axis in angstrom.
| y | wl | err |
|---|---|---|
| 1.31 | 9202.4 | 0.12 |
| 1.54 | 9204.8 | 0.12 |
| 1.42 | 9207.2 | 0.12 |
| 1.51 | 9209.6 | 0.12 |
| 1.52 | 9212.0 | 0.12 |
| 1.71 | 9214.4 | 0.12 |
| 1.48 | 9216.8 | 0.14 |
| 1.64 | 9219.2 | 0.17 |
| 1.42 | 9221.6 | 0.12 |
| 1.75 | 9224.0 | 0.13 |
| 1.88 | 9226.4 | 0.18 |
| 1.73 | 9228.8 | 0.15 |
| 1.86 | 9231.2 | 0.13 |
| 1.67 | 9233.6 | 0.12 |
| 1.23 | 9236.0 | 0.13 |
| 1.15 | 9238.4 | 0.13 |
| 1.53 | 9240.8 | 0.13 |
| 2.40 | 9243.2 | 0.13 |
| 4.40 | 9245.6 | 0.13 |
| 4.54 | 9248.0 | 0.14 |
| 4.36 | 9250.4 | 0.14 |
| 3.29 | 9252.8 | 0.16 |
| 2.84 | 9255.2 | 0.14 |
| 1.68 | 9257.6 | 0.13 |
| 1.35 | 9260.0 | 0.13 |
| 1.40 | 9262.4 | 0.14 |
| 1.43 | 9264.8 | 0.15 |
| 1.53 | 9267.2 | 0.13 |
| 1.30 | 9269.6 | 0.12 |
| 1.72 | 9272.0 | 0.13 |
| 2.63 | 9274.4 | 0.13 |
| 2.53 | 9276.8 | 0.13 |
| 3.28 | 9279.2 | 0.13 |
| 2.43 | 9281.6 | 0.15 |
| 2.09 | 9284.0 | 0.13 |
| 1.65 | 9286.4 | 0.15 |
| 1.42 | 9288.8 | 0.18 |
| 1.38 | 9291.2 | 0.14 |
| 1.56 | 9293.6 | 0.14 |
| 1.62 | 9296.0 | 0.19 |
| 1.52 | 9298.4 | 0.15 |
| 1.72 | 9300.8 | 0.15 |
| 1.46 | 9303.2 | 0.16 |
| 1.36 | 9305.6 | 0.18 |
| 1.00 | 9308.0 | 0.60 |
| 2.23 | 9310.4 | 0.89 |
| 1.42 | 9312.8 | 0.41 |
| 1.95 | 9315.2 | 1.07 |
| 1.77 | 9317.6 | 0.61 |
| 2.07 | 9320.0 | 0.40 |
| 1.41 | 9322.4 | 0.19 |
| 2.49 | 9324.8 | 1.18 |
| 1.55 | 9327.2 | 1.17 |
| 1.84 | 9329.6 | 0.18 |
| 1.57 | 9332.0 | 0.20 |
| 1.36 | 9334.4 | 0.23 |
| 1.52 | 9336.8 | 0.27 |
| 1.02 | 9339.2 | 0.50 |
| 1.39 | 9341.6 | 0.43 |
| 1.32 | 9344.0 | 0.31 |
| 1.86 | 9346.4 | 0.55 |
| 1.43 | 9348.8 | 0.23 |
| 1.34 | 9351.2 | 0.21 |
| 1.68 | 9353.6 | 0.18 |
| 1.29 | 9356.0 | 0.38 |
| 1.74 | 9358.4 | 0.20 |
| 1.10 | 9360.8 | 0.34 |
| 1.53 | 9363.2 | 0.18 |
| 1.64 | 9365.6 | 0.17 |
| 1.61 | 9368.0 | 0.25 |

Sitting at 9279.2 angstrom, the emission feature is [N II]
